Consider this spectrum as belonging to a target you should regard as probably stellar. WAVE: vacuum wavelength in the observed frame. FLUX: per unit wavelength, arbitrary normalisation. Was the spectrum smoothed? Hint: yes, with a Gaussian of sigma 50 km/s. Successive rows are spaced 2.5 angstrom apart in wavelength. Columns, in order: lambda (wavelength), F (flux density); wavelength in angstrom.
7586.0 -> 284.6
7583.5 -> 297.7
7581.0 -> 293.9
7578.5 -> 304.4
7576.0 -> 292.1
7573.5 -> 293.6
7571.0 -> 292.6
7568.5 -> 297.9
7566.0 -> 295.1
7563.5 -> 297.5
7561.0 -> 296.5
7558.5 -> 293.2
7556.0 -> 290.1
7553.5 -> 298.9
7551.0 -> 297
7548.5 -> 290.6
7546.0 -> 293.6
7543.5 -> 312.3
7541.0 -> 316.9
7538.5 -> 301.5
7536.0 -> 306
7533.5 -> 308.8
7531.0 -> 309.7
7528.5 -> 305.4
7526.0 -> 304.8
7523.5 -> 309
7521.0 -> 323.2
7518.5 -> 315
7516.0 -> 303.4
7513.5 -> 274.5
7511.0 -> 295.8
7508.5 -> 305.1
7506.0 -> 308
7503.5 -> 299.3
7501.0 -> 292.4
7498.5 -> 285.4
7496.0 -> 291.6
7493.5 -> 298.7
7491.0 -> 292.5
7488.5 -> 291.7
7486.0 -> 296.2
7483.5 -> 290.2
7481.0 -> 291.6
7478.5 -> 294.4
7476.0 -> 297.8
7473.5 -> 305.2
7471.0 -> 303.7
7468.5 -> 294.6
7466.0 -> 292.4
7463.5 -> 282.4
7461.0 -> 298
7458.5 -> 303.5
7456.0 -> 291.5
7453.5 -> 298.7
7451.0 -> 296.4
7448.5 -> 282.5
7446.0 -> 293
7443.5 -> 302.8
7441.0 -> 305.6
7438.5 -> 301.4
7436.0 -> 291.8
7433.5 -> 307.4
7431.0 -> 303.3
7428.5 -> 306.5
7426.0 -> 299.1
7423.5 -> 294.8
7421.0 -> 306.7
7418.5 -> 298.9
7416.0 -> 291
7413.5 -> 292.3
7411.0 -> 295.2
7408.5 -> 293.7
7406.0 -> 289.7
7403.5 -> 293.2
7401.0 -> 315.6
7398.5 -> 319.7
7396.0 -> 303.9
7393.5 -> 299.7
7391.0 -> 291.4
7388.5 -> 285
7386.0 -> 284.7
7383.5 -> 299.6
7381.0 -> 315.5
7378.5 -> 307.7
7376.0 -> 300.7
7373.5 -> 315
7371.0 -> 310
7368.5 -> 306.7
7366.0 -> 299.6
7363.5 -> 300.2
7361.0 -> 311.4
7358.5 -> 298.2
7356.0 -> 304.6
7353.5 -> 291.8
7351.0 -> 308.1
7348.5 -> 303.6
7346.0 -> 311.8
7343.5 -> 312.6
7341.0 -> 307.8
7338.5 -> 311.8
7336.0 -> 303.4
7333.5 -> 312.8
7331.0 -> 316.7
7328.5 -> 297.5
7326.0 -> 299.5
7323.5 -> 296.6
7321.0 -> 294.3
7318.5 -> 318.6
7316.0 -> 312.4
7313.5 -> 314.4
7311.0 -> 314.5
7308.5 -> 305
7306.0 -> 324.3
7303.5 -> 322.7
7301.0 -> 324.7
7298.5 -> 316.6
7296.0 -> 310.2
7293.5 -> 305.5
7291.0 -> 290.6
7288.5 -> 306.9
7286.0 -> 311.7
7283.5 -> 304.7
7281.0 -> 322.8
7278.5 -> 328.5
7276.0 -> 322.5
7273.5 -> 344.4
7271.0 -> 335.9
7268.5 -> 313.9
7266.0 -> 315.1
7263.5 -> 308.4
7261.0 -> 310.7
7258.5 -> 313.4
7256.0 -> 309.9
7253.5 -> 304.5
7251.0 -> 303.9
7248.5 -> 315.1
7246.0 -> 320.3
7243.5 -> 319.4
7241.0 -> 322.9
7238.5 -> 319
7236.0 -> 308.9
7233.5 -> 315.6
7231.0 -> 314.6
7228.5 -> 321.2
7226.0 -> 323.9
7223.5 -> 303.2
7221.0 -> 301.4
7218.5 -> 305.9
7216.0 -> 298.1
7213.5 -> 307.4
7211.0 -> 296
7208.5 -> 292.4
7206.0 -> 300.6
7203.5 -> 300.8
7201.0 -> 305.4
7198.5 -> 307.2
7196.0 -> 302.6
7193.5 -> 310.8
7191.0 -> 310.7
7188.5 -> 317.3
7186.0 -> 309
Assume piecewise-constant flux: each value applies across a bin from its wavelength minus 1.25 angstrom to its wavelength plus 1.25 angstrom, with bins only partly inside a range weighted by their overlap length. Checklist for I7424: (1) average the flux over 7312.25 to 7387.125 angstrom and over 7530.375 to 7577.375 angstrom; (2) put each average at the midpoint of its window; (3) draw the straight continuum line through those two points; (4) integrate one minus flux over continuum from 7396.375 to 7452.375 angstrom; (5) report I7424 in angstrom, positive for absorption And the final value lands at 0.74 angstrom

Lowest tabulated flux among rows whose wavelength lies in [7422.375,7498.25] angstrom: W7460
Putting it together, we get 282.4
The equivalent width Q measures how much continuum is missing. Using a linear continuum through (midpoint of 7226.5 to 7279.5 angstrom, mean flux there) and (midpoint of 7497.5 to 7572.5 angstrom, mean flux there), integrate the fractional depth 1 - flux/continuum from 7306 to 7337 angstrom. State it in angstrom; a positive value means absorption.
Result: 0.55 angstrom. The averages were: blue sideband 318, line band 308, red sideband 301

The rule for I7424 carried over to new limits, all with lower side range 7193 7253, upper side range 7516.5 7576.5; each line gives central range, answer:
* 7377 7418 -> 0.9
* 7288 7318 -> -0.5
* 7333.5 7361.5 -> 0.0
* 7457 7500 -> 1.2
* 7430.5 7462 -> 0.6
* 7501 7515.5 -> 0.3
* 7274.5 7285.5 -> -0.4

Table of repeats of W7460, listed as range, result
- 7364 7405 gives 284.7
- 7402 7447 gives 289.7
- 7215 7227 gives 298.1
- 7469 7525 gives 274.5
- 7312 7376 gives 291.8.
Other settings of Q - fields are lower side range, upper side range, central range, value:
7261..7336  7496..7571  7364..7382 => 0.1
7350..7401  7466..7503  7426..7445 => -0.2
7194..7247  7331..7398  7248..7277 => -0.8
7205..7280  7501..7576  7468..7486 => 0.4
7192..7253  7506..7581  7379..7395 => 0.4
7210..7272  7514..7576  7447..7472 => 0.9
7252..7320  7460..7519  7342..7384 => 0.3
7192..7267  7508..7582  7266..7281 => -0.9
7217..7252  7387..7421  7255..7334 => -1.3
